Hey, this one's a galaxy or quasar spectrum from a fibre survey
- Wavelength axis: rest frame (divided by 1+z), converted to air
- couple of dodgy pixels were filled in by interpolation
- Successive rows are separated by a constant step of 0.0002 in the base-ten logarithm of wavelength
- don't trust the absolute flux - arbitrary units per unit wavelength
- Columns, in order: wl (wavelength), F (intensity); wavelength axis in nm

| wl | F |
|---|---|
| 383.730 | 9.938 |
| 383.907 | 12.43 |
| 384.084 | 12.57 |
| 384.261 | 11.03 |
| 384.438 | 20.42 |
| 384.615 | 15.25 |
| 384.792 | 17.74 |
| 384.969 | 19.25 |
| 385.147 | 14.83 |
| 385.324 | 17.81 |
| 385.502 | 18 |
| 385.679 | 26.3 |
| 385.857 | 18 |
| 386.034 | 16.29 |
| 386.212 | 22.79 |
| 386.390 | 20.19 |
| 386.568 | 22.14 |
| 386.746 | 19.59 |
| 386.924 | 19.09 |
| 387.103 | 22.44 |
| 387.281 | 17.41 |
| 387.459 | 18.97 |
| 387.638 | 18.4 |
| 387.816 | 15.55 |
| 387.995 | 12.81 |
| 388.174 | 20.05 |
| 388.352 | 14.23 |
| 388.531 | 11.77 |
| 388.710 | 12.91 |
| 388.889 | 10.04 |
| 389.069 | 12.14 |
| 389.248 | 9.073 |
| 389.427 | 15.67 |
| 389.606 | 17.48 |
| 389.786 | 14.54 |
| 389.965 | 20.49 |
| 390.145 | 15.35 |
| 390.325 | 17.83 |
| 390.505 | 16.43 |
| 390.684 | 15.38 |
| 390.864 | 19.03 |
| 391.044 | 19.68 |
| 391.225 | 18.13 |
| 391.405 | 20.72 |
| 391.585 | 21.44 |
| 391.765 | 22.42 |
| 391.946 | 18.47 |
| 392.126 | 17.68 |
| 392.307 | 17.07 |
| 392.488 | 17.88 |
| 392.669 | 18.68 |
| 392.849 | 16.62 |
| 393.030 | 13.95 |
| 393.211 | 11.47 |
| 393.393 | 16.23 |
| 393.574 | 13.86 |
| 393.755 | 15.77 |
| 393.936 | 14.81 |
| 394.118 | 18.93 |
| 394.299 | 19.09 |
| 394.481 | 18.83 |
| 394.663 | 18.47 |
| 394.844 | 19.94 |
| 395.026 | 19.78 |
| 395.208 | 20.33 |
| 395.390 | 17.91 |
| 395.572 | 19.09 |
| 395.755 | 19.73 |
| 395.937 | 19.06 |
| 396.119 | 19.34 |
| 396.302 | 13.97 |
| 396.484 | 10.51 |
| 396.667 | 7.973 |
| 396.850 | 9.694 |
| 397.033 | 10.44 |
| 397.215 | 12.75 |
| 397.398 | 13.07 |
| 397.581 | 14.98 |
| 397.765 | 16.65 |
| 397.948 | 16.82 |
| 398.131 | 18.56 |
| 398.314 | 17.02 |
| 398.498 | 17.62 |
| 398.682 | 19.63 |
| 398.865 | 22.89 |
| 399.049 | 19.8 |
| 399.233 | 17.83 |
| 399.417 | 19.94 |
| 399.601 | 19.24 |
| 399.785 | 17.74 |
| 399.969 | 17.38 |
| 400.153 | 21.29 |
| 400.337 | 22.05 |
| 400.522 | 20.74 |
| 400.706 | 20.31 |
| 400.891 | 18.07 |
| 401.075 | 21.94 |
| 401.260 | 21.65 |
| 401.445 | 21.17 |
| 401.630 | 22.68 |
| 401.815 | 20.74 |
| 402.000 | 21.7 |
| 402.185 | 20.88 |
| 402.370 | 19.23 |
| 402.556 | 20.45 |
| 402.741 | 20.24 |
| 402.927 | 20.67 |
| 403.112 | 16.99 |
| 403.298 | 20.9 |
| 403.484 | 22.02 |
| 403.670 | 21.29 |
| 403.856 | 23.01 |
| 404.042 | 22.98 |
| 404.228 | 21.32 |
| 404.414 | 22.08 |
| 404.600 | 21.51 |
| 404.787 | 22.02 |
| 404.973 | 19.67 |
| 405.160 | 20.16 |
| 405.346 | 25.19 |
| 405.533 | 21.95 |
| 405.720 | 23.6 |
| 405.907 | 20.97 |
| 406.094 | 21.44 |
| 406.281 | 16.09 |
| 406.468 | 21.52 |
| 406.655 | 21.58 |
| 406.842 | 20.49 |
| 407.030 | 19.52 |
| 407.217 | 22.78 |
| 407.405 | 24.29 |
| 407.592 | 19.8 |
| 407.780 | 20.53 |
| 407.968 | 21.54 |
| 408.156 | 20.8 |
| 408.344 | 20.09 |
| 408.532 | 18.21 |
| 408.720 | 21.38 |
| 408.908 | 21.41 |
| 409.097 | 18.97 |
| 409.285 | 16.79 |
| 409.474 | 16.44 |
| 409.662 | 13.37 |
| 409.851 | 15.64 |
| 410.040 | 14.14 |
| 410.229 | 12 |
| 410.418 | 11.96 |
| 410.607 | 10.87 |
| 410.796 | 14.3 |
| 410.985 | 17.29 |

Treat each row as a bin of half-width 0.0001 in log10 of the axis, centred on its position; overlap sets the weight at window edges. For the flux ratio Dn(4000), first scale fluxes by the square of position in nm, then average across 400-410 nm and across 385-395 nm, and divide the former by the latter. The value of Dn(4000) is 1.3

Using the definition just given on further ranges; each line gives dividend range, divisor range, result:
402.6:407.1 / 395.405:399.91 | 1.33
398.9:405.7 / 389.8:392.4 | 1.19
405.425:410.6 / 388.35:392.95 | 1.25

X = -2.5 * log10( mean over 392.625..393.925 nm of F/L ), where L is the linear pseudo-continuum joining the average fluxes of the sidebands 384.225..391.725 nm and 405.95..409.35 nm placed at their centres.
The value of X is 0.204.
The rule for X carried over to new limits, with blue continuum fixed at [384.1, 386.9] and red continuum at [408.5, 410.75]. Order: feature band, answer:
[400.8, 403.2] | -0.22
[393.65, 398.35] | 0.07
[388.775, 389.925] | 0.32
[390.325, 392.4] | -0.05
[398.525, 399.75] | -0.16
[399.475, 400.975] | -0.16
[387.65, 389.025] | 0.28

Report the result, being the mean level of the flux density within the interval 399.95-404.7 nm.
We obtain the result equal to 21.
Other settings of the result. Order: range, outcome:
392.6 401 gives 17.2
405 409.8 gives 20.3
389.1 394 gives 16.9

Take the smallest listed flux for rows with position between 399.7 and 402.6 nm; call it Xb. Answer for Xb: 17.38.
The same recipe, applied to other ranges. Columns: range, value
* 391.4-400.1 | 7.973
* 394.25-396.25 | 17.91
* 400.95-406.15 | 16.99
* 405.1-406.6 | 16.09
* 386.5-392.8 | 9.073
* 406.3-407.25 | 19.52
